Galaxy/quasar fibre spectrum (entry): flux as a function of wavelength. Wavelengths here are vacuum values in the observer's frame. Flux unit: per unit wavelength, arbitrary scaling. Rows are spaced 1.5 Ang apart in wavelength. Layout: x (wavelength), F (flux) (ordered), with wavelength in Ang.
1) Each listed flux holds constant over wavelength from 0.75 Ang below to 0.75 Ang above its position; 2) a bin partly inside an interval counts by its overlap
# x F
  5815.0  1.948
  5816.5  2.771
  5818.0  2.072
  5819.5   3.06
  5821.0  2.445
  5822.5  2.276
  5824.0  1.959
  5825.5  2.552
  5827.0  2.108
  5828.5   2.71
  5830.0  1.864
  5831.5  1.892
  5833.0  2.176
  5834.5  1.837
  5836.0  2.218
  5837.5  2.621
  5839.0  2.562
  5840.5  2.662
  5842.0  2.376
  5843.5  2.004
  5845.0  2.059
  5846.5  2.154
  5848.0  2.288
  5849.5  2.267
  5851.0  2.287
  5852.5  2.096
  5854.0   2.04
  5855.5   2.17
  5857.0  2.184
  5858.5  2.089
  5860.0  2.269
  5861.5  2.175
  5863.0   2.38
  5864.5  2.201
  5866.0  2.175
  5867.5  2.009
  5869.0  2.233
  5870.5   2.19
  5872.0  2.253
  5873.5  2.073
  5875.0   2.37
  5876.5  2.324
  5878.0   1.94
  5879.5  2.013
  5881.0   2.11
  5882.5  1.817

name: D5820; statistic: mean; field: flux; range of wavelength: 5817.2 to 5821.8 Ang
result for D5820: 2.53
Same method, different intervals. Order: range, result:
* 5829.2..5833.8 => 1.98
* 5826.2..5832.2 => 2.15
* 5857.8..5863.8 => 2.23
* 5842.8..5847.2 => 2.07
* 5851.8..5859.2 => 2.12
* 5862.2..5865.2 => 2.29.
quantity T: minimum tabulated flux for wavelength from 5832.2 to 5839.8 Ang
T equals 1.837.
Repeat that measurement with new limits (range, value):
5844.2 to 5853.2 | 2.059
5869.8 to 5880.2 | 1.94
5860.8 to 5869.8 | 2.009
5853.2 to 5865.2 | 2.04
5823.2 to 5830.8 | 1.864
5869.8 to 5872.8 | 2.19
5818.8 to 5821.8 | 2.445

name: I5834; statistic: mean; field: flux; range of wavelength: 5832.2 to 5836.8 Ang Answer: 2.08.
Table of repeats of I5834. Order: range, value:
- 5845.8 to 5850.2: 2.24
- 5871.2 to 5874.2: 2.16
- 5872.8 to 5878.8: 2.18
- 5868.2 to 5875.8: 2.22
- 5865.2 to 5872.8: 2.17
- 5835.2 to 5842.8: 2.48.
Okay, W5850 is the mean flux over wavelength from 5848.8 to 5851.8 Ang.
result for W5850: 2.27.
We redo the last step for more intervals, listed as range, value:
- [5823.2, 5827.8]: 2.21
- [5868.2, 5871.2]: 2.21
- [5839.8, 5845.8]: 2.27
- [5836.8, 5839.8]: 2.59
